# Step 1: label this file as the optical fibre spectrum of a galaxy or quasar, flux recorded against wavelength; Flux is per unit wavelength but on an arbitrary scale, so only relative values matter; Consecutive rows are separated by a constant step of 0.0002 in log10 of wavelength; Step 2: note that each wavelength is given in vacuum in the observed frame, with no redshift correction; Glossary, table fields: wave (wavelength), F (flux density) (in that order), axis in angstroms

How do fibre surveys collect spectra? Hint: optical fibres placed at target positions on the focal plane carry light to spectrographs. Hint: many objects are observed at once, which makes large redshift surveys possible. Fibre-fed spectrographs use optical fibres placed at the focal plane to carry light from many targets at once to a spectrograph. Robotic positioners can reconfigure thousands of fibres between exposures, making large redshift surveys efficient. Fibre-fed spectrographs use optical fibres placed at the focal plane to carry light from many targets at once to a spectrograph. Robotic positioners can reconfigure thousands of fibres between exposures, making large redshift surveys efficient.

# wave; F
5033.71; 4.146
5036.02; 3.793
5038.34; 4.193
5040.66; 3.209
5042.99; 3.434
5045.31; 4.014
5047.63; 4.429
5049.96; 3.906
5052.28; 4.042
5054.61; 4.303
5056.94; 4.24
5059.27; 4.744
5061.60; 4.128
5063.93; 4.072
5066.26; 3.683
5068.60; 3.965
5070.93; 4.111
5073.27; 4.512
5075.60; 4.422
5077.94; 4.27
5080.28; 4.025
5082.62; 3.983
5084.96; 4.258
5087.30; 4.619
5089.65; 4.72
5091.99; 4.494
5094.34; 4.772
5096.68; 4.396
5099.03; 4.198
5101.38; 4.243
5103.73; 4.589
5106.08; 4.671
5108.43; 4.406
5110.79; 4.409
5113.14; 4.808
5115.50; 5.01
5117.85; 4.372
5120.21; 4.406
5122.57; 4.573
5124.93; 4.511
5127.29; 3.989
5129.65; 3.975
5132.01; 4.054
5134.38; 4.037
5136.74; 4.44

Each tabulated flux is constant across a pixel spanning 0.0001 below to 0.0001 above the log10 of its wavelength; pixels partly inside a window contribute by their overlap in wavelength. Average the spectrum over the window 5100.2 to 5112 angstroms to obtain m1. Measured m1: 4.46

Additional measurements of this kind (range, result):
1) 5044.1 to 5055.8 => 4.14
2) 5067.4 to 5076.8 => 4.25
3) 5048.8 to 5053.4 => 3.98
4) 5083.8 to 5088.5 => 4.44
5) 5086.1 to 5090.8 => 4.66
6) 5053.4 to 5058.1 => 4.27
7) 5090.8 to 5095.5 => 4.63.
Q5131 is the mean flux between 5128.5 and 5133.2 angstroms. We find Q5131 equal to 4.01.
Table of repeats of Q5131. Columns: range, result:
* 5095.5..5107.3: 4.42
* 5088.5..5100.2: 4.52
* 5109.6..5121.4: 4.6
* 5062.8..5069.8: 3.91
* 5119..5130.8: 4.29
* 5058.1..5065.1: 4.32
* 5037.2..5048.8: 3.85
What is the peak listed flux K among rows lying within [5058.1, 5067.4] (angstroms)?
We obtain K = 4.744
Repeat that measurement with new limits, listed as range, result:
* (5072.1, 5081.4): 4.512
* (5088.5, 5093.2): 4.72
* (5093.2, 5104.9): 4.772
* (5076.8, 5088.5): 4.619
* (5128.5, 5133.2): 4.054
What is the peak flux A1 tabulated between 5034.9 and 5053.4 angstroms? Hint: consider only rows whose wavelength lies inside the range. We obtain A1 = 4.429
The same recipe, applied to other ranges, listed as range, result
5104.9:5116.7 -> 5.01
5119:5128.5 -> 4.573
